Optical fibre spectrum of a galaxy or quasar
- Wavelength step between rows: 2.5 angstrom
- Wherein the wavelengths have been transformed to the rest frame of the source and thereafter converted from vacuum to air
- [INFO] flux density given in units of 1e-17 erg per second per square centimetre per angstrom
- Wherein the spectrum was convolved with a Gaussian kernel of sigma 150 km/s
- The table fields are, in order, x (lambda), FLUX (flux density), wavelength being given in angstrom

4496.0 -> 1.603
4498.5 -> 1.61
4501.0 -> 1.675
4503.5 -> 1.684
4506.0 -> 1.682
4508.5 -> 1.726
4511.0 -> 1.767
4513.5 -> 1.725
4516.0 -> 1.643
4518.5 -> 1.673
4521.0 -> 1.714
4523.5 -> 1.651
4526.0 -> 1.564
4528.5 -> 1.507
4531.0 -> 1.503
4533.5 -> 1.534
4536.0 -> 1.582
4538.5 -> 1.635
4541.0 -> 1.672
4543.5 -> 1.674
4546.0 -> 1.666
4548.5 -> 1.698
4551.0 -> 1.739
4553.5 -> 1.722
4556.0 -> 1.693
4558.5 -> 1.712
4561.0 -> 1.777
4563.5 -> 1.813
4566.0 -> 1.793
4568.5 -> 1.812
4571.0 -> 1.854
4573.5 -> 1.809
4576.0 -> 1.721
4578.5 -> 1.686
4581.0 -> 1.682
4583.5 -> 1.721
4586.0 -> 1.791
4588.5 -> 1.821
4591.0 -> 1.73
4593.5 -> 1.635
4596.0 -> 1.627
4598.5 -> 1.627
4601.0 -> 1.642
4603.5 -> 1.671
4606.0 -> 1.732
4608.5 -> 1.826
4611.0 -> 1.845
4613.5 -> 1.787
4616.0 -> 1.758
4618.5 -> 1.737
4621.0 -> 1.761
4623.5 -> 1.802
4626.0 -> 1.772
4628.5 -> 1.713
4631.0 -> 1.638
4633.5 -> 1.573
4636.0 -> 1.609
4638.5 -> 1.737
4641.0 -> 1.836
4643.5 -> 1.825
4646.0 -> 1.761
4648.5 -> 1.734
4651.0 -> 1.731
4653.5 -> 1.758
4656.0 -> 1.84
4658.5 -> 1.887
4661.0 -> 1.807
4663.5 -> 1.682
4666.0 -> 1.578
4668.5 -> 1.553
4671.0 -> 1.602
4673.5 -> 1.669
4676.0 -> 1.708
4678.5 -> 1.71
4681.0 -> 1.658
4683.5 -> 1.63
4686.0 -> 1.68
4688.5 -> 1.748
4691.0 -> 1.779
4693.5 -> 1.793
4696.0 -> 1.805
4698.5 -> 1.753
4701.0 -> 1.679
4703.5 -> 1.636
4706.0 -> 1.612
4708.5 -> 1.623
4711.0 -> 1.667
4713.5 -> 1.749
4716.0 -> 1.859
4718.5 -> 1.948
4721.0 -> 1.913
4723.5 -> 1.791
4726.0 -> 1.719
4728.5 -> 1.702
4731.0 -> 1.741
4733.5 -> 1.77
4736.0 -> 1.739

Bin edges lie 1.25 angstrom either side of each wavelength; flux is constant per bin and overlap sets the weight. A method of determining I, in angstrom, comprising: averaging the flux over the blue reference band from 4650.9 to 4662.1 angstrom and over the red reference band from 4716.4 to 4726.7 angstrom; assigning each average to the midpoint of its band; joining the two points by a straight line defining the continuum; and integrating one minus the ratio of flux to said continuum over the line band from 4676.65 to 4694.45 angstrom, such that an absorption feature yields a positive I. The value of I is 1.14 angstrom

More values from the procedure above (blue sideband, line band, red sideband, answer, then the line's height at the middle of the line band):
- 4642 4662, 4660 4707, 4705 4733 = 2.3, 1.78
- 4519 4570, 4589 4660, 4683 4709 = -1.9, 1.69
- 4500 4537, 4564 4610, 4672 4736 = -1.6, 1.68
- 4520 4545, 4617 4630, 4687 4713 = -0.7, 1.66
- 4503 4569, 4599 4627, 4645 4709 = -1.0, 1.7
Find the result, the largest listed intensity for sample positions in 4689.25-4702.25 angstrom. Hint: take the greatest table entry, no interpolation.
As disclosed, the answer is 1.805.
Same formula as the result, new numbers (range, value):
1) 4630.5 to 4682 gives 1.887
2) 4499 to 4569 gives 1.813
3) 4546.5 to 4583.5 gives 1.854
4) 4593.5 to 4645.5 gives 1.845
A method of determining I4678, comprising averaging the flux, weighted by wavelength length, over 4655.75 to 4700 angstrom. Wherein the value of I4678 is 1.71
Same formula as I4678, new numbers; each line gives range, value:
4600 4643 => 1.73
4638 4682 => 1.73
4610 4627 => 1.78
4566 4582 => 1.76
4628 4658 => 1.73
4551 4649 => 1.74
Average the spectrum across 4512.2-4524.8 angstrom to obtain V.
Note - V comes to 1.68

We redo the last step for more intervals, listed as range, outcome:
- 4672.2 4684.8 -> 1.67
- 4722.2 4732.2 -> 1.74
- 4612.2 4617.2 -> 1.77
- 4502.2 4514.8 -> 1.72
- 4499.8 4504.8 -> 1.68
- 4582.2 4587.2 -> 1.75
